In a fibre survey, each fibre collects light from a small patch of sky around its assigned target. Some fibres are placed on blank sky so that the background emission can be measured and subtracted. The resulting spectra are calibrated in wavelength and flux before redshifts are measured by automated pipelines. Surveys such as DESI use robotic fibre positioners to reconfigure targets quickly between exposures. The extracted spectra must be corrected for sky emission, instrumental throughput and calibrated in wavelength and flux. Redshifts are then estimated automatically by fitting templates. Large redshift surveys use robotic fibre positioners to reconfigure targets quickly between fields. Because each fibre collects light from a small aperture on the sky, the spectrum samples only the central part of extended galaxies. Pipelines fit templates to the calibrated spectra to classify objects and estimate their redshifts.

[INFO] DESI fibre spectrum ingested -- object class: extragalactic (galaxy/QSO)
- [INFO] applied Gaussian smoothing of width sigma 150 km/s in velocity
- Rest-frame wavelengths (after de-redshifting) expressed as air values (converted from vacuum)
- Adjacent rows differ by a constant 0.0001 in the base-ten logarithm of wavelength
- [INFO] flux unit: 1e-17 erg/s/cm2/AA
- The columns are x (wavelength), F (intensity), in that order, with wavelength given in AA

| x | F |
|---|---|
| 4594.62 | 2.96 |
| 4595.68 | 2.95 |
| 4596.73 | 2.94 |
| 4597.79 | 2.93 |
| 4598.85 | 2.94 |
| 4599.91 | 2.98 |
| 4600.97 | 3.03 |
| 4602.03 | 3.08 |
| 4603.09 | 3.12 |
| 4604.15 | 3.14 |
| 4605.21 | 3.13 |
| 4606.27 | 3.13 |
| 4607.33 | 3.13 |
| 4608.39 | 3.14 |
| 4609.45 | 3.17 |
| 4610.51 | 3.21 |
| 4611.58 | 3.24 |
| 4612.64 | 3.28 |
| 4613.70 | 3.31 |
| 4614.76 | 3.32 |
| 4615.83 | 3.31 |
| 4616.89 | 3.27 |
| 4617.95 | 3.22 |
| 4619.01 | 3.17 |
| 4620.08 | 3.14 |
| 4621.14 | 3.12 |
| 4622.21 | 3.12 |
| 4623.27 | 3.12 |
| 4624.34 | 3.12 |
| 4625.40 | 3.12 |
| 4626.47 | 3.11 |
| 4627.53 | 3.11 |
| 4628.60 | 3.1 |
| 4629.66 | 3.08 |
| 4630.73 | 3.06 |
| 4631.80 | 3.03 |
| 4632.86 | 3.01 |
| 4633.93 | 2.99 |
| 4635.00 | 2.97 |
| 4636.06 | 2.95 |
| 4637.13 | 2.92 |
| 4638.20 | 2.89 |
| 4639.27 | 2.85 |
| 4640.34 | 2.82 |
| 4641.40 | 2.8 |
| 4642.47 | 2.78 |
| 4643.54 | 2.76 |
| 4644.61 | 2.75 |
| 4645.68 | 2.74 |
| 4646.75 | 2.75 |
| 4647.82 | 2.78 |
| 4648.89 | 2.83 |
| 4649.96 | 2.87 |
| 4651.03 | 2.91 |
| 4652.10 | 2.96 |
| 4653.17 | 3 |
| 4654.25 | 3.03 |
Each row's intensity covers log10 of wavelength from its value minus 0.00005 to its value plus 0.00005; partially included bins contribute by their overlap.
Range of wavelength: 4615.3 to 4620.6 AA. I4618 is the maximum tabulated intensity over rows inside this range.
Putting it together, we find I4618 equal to 3.31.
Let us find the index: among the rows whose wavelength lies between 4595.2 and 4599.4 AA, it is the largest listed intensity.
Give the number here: 2.95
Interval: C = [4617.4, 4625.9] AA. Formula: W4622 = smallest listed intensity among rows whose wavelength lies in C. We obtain 3.12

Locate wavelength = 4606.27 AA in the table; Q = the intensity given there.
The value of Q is 3.13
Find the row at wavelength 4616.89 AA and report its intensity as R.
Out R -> 3.27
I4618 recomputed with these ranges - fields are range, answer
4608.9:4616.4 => 3.32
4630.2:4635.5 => 3.06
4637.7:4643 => 2.89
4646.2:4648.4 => 2.78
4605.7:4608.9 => 3.14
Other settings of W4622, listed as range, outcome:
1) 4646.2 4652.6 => 2.75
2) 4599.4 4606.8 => 2.98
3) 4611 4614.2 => 3.24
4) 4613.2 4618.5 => 3.22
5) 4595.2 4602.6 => 2.93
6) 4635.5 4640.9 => 2.82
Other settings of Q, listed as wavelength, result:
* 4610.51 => 3.21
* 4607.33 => 3.13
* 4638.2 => 2.89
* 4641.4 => 2.8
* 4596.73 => 2.94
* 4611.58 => 3.24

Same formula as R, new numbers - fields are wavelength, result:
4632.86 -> 3.01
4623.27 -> 3.12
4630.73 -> 3.06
